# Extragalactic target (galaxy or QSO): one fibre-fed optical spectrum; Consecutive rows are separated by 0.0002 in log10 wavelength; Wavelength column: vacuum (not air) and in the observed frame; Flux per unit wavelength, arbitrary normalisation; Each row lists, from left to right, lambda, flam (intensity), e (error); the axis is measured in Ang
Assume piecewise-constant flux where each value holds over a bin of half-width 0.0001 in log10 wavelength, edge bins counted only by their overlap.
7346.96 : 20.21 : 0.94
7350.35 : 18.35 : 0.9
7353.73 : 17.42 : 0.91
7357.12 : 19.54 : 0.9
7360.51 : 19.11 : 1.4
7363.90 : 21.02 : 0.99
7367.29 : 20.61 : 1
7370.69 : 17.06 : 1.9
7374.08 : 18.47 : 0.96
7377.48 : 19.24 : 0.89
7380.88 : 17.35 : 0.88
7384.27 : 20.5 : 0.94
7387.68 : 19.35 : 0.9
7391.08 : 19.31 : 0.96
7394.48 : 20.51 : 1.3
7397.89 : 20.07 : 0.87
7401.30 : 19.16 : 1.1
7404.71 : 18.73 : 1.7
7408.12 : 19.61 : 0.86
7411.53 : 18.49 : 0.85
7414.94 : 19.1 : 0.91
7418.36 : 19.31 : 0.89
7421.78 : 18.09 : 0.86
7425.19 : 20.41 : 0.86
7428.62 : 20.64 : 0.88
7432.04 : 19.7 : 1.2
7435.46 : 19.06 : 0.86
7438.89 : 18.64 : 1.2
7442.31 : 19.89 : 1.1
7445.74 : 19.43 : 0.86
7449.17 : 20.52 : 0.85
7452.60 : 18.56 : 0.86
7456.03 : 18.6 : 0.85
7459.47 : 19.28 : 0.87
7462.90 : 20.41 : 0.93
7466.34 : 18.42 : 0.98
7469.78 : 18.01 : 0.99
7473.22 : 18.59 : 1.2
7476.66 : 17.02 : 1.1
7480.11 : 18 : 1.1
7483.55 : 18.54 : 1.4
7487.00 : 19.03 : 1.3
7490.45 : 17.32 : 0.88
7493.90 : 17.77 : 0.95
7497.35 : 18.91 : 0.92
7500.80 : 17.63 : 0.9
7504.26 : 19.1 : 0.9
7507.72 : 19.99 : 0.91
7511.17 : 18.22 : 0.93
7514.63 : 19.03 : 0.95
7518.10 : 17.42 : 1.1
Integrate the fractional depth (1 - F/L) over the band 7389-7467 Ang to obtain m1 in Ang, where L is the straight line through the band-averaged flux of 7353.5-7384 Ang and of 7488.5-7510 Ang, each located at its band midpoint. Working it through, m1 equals -2.7 Ang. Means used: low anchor 19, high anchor 18.5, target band 19.4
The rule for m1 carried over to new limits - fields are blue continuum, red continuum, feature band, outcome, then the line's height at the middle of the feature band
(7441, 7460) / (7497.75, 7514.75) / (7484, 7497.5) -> 0.5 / 18.9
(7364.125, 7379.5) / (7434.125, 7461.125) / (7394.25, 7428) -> -0.4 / 19.1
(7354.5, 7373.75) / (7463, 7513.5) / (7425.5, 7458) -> -1.3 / 18.7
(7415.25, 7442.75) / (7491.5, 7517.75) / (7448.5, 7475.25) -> 0.1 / 19.1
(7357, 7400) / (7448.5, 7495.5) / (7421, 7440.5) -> -0.6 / 18.9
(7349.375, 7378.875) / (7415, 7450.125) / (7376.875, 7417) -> -0.1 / 19.2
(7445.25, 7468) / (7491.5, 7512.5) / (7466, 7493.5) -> 1.2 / 18.9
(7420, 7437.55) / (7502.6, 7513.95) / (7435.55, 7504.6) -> 2.3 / 19.3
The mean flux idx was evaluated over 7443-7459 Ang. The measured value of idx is 19.3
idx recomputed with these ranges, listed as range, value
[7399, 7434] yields 19.3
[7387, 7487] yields 19.1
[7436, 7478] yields 19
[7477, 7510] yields 18.4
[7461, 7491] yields 18.4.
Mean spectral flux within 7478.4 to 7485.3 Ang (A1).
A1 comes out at 18.3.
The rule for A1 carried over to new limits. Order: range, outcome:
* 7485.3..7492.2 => 18.2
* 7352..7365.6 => 19.3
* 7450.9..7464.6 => 19.2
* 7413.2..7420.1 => 19.2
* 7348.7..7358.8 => 18.4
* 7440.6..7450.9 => 19.9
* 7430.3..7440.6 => 19.1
